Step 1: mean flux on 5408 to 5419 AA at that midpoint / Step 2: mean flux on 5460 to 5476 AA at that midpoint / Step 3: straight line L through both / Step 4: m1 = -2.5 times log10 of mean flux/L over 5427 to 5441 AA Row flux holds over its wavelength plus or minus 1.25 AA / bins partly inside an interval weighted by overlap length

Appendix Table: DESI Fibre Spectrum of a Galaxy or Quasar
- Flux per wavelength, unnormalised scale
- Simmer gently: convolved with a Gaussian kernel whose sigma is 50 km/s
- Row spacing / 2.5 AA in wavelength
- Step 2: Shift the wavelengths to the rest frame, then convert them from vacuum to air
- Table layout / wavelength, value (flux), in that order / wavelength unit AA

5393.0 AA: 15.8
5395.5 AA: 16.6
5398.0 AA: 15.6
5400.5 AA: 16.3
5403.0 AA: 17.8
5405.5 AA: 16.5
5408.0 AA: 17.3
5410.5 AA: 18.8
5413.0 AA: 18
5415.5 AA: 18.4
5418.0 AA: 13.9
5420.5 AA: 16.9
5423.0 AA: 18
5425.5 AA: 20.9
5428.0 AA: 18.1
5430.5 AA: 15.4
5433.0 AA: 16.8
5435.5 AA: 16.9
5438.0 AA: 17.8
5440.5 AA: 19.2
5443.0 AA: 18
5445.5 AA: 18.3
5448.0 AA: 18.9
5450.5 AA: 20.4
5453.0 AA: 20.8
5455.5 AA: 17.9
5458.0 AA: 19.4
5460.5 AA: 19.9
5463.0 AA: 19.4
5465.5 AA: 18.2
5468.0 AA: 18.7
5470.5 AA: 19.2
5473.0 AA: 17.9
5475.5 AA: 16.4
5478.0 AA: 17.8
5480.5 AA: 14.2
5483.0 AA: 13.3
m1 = 0.03 mag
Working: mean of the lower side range 17.4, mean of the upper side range 18.6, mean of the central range 17.3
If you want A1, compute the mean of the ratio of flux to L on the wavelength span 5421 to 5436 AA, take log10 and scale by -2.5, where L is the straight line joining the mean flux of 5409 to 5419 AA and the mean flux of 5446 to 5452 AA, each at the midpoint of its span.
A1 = 0.03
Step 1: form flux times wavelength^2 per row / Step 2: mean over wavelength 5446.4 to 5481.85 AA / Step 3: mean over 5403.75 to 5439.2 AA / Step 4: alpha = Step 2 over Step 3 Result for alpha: 1.08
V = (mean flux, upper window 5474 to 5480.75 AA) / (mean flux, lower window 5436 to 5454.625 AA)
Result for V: 0.9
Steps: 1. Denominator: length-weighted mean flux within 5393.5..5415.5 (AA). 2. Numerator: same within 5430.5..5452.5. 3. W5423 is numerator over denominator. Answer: 1.1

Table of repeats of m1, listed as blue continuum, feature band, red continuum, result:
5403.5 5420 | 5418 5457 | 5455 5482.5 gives -0.04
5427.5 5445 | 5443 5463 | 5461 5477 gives -0.08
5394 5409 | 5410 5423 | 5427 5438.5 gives -0.03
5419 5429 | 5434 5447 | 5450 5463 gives 0.06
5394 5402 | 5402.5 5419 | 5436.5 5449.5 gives -0.03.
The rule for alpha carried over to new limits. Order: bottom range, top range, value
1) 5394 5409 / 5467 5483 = 1.05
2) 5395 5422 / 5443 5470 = 1.15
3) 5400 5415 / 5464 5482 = 1.02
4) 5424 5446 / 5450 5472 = 1.09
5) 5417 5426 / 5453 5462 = 1.14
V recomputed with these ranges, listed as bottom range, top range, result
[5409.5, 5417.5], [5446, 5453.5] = 1.10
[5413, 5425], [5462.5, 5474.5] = 1.08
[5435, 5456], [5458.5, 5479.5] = 0.98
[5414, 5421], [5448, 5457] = 1.19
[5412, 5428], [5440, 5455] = 1.08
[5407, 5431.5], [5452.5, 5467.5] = 1.09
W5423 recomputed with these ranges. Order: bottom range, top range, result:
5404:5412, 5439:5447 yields 1.05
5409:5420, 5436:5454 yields 1.10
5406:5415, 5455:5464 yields 1.07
